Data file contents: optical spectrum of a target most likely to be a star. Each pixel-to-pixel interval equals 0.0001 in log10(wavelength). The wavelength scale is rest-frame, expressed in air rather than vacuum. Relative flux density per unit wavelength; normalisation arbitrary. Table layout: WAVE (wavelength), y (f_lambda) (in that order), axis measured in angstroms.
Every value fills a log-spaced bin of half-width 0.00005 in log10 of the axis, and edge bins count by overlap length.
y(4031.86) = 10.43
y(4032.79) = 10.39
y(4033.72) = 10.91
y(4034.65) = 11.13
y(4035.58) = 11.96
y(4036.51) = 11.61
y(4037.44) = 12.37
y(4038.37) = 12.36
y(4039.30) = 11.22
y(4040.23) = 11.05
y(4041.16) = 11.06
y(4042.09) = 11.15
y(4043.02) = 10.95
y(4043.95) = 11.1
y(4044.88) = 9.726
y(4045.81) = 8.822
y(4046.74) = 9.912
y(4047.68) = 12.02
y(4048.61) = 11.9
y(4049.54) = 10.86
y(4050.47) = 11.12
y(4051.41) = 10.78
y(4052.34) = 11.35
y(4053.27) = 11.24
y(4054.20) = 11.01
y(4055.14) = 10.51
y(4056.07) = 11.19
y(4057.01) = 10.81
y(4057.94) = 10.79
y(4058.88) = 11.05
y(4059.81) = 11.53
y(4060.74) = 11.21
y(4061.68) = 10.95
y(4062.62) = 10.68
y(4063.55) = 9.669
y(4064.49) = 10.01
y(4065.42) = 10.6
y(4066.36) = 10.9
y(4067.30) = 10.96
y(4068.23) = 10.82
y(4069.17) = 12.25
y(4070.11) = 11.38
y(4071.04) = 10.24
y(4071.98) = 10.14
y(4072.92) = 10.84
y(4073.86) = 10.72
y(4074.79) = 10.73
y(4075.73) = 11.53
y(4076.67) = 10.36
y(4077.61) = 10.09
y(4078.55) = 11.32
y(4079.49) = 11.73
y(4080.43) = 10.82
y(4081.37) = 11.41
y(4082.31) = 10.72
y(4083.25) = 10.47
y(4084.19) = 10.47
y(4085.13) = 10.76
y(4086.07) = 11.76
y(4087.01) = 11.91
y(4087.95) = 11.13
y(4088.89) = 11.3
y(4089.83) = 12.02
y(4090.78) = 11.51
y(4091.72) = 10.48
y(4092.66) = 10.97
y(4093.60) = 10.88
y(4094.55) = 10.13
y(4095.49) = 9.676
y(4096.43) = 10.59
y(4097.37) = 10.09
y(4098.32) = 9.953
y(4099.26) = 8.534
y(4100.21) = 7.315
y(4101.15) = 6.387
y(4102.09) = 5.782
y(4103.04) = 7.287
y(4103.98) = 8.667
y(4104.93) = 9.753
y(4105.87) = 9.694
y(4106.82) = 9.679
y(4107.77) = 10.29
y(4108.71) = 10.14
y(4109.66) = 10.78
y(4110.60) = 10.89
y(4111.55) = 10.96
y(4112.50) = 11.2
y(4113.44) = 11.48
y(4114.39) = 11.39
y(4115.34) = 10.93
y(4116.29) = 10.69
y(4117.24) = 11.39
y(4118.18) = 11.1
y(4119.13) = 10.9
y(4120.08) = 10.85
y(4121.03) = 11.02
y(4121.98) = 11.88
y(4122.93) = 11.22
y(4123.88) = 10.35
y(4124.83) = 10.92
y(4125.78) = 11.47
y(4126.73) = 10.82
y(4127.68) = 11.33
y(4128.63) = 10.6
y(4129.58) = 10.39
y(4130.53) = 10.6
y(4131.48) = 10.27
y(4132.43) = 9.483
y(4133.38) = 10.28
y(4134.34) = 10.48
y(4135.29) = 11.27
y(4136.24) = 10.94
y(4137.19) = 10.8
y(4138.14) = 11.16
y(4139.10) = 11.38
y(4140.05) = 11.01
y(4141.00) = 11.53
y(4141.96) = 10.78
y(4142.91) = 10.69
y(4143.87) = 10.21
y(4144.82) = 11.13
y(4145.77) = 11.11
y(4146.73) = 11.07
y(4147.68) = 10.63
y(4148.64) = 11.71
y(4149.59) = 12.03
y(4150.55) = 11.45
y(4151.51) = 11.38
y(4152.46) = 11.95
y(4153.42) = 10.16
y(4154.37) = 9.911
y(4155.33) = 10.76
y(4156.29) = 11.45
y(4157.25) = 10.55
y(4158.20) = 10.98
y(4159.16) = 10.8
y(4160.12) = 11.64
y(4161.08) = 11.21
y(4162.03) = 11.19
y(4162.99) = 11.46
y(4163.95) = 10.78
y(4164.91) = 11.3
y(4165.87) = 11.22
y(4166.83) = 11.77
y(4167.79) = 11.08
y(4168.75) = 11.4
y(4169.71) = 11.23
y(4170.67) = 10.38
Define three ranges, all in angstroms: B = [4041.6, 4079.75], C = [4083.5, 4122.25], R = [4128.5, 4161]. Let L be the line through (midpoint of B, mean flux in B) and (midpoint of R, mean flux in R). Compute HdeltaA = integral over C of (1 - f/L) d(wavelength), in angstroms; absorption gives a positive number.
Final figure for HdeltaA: 2.06 angstroms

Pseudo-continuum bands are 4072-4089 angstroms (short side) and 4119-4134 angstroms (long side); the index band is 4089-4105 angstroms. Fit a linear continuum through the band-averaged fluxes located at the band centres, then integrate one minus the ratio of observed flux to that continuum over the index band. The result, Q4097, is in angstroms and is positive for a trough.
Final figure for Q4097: 2.1 angstroms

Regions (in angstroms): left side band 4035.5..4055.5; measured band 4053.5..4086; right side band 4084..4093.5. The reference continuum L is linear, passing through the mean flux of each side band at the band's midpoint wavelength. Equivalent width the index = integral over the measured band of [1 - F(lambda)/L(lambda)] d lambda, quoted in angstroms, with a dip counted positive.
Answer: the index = 0.9 angstroms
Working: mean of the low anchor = 11.1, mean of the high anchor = 11.2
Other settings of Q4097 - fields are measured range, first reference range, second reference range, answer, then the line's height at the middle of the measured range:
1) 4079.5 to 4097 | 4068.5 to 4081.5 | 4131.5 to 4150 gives 0.0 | 10.9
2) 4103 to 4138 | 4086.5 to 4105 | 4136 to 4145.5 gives -0.8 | 10.4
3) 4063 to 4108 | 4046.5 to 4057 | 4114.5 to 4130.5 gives 3.0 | 11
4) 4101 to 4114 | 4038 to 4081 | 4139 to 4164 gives 1.7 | 11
